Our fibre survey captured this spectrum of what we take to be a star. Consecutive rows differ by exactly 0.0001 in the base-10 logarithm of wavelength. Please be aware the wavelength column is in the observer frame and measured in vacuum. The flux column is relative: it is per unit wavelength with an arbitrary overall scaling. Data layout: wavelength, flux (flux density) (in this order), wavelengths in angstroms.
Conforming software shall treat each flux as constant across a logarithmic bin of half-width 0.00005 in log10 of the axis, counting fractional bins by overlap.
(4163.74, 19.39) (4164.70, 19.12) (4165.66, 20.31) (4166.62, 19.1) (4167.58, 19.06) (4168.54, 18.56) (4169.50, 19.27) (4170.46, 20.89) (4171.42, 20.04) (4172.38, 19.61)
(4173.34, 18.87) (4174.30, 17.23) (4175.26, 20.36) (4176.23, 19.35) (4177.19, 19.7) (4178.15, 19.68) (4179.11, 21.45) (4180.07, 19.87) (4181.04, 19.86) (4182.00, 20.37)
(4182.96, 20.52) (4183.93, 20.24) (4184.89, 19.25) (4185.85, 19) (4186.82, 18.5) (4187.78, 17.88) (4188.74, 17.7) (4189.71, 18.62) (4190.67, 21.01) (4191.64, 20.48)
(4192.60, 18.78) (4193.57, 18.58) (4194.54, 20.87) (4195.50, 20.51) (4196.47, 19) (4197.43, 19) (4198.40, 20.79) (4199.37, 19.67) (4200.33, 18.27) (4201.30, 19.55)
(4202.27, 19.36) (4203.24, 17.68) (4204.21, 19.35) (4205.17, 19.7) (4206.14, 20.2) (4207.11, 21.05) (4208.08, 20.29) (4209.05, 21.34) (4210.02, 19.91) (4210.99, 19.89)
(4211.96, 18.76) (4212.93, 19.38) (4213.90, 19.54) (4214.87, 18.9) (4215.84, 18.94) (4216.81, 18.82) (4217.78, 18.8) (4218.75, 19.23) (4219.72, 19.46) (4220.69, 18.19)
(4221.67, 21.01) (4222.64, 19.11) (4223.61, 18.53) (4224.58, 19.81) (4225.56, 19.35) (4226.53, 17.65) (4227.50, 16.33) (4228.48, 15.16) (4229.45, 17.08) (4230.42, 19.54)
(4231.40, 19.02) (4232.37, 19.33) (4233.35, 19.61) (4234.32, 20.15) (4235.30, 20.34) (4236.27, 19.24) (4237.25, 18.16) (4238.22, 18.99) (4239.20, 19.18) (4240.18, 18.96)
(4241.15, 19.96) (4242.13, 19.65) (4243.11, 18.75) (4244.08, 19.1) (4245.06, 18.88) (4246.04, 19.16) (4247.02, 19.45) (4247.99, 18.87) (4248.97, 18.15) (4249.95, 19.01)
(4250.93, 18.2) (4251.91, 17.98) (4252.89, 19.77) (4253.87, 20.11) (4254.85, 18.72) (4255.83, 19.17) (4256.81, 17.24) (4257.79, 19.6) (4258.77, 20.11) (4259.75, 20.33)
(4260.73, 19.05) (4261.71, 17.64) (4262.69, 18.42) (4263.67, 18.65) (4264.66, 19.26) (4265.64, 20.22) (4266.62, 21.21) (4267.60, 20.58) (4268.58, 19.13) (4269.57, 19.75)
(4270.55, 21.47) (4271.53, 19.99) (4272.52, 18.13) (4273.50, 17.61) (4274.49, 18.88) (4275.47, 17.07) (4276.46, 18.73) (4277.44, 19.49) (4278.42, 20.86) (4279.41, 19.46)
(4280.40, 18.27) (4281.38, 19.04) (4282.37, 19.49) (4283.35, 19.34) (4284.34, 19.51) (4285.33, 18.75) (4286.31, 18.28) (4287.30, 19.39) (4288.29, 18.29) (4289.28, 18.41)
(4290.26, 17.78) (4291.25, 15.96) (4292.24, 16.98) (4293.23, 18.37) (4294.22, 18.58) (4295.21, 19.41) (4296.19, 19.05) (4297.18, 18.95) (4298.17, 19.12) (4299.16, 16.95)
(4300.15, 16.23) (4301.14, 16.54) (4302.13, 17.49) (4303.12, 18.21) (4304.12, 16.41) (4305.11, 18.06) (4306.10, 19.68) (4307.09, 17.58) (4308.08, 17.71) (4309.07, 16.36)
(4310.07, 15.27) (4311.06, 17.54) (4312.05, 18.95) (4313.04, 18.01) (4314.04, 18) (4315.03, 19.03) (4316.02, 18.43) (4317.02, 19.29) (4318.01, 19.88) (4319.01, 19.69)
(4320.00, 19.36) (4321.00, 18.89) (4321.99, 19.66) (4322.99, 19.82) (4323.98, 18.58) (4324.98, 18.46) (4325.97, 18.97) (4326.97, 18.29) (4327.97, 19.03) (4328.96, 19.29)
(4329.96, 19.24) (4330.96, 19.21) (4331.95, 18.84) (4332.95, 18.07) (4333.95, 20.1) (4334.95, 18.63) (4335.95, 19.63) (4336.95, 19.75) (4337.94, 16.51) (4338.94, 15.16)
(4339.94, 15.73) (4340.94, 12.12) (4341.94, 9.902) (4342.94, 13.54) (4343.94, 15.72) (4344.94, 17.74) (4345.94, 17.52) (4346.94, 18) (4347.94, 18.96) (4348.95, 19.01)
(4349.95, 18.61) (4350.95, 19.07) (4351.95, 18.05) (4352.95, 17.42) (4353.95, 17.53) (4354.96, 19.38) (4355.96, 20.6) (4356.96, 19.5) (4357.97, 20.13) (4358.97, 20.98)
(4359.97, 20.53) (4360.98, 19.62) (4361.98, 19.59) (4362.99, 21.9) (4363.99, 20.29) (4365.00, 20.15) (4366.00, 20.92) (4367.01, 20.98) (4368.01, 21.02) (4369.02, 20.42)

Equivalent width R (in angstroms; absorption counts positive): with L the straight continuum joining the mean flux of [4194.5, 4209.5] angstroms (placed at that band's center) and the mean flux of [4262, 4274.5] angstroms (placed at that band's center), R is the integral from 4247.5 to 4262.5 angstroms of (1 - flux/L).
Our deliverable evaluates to 0.5 angstroms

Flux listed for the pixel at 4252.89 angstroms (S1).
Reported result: 19.77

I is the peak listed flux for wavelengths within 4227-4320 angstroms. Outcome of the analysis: 21.47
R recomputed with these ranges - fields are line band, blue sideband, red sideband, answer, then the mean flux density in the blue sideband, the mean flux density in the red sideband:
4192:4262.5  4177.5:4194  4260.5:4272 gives 1.5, 19.5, 19.6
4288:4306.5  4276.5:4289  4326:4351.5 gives 0.8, 19.2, 17.5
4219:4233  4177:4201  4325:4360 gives 0.5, 19.6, 18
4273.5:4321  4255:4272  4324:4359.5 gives 1.3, 19.5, 18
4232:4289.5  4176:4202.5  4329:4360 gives -1.1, 19.6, 17.9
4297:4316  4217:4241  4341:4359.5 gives 0.5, 18.9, 17.7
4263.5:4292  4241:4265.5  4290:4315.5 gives -1.0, 19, 17.8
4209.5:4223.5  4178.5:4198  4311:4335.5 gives 0.1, 19.6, 19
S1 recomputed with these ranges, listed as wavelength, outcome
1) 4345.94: 17.52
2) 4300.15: 16.23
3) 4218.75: 19.23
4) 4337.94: 16.51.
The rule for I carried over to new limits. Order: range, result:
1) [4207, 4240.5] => 21.34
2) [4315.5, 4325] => 19.88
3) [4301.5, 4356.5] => 20.6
